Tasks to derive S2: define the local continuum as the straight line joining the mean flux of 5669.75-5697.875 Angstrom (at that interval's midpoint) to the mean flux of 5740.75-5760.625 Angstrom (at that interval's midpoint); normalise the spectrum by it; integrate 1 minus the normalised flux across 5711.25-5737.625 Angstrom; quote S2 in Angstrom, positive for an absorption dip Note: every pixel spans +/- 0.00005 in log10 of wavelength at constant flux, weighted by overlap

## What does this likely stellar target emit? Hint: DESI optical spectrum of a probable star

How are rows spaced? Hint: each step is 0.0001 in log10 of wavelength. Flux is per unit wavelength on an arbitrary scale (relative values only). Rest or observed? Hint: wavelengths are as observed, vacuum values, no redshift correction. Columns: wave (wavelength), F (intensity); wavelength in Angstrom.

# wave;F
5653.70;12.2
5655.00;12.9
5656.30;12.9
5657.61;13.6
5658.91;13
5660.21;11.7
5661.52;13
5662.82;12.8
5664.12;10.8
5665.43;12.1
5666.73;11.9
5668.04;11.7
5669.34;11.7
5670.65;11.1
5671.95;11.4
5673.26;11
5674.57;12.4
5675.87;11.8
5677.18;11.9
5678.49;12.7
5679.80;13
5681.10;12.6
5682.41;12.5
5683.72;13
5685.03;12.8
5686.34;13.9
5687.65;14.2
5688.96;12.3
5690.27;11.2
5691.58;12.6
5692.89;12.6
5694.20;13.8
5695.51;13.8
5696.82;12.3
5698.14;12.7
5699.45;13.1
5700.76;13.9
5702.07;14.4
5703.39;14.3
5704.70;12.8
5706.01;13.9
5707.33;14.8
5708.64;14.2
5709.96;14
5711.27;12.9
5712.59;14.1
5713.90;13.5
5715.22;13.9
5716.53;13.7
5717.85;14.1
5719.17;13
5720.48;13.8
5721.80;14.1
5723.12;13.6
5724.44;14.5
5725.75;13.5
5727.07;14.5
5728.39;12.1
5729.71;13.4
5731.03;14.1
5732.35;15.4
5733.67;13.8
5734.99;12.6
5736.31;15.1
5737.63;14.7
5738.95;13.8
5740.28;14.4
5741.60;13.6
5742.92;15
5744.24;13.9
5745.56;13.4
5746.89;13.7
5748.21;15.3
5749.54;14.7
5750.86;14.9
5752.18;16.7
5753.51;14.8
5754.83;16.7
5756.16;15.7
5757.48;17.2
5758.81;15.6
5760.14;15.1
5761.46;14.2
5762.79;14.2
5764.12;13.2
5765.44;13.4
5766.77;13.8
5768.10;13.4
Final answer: 0.5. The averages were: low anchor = 12.5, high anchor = 15.1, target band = 13.8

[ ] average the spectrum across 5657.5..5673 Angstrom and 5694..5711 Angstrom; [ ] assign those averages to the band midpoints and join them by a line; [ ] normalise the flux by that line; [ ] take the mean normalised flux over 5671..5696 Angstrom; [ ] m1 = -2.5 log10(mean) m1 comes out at 0.02 mag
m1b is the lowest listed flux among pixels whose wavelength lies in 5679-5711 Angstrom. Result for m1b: 11.2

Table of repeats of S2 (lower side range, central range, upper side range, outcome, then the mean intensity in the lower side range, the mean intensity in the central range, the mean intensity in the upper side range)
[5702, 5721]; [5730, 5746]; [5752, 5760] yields 1.02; 13.8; 14.1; 16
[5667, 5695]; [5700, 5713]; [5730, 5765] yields -0.65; 12.4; 13.9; 14.7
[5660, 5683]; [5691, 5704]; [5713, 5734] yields -0.44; 12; 13.3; 13.8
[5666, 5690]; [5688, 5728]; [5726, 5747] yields -1.12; 12.3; 13.5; 14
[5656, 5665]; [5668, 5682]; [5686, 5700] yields 0.82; 12.5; 12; 12.9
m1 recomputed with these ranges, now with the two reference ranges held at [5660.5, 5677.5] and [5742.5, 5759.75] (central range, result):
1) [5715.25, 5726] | 0.01 mag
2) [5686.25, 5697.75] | -0.01 mag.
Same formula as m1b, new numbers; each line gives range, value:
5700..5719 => 12.8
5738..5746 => 13.4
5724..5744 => 12.1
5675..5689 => 11.8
